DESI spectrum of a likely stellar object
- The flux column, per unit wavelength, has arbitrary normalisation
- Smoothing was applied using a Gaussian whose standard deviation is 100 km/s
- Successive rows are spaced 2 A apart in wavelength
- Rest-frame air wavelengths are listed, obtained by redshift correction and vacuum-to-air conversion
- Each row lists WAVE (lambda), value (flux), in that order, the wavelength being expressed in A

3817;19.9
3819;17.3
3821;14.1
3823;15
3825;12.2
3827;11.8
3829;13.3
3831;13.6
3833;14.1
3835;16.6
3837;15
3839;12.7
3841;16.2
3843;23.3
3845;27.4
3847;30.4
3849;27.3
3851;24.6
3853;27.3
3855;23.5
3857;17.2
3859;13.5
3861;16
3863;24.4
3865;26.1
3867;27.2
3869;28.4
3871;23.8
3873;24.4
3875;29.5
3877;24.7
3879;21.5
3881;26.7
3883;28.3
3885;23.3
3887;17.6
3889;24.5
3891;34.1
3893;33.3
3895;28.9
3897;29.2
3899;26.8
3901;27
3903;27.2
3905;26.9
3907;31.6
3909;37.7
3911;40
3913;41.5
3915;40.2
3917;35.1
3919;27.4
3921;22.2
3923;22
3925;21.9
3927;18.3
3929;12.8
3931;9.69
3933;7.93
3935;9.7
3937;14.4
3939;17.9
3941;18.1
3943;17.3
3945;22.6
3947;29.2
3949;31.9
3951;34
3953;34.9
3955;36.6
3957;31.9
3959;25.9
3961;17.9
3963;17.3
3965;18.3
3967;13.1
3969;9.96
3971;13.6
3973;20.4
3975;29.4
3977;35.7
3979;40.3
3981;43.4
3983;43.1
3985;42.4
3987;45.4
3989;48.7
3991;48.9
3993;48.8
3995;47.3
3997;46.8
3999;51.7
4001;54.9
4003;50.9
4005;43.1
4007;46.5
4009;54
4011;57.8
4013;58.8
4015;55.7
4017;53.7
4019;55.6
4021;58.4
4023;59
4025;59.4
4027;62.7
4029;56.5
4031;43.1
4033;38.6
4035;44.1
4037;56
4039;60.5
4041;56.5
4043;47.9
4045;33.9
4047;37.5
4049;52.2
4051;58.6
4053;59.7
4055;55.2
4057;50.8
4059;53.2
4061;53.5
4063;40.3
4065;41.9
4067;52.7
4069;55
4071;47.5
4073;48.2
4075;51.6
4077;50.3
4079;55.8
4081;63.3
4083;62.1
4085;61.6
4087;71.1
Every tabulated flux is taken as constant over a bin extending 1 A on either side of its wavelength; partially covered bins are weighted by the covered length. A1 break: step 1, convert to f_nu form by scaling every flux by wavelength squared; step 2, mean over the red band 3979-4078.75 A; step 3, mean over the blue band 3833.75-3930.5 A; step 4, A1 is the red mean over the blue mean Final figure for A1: 2.1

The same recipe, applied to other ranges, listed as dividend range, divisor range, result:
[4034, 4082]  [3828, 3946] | 2.37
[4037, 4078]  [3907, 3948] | 2.30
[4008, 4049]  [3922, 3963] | 2.53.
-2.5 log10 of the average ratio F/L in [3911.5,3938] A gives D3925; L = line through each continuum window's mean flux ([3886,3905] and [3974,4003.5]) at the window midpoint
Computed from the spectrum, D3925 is 0.41 mag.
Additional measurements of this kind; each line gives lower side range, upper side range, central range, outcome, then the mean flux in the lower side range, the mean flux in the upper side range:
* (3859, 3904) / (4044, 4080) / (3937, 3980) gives 0.43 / 25.8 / 49.9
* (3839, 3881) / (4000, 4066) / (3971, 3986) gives 0.23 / 23.6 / 51.8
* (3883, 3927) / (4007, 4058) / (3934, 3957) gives 0.45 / 29.2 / 52.9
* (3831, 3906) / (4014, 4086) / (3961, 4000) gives 0.22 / 23.9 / 52.6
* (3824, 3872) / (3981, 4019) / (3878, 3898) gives 0.05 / 20.2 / 49.9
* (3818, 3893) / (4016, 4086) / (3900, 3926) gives -0.01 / 21.4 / 52.5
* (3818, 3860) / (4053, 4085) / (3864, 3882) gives -0.11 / 18.4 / 52.6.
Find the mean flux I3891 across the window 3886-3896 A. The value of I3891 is 27.7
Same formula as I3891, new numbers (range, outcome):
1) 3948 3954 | 33.6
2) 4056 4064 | 49.5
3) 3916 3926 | 25.7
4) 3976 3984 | 40.6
